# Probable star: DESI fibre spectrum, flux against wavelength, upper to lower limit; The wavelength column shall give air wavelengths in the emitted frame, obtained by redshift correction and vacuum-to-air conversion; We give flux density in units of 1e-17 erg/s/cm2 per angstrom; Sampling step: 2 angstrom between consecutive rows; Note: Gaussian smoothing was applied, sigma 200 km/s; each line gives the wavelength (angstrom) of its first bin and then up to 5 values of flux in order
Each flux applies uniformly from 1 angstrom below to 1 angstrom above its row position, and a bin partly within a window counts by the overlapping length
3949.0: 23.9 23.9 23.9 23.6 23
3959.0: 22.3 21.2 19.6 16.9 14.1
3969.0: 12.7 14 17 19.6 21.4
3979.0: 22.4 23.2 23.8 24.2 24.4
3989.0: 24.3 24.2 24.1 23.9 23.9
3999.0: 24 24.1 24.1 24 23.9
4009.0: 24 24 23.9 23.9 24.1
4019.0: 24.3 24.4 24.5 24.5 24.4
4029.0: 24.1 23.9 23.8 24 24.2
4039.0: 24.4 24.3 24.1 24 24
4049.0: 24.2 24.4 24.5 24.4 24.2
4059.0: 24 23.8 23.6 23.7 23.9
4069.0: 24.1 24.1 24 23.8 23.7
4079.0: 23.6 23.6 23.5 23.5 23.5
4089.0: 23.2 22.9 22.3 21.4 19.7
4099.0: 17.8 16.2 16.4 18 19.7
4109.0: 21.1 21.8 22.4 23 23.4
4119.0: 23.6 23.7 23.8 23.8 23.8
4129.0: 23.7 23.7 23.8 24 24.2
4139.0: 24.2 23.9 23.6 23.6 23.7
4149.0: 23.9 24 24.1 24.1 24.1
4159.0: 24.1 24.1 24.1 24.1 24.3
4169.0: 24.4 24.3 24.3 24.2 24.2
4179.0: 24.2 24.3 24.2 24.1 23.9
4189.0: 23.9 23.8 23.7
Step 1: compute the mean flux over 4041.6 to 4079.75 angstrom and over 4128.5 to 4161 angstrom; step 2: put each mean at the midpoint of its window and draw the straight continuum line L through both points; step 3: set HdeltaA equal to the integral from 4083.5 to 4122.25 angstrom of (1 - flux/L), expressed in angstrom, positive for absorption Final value 4.3 angstrom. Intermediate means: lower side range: 24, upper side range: 23.9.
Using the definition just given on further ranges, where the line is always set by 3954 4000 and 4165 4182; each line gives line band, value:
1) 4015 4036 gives -2.13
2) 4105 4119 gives 0.94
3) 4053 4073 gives -1.29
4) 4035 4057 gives -1.93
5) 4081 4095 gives -0.08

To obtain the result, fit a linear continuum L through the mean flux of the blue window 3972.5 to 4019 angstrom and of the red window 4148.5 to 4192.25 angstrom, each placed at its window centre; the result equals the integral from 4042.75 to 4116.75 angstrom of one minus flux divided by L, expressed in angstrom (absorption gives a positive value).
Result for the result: 3.6 angstrom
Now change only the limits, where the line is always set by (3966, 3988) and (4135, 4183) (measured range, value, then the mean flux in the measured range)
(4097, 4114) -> 2.7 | 19.2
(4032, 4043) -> -1.5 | 24.1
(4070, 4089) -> -1.3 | 23.7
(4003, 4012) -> -1.6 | 24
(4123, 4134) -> -0.2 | 23.8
